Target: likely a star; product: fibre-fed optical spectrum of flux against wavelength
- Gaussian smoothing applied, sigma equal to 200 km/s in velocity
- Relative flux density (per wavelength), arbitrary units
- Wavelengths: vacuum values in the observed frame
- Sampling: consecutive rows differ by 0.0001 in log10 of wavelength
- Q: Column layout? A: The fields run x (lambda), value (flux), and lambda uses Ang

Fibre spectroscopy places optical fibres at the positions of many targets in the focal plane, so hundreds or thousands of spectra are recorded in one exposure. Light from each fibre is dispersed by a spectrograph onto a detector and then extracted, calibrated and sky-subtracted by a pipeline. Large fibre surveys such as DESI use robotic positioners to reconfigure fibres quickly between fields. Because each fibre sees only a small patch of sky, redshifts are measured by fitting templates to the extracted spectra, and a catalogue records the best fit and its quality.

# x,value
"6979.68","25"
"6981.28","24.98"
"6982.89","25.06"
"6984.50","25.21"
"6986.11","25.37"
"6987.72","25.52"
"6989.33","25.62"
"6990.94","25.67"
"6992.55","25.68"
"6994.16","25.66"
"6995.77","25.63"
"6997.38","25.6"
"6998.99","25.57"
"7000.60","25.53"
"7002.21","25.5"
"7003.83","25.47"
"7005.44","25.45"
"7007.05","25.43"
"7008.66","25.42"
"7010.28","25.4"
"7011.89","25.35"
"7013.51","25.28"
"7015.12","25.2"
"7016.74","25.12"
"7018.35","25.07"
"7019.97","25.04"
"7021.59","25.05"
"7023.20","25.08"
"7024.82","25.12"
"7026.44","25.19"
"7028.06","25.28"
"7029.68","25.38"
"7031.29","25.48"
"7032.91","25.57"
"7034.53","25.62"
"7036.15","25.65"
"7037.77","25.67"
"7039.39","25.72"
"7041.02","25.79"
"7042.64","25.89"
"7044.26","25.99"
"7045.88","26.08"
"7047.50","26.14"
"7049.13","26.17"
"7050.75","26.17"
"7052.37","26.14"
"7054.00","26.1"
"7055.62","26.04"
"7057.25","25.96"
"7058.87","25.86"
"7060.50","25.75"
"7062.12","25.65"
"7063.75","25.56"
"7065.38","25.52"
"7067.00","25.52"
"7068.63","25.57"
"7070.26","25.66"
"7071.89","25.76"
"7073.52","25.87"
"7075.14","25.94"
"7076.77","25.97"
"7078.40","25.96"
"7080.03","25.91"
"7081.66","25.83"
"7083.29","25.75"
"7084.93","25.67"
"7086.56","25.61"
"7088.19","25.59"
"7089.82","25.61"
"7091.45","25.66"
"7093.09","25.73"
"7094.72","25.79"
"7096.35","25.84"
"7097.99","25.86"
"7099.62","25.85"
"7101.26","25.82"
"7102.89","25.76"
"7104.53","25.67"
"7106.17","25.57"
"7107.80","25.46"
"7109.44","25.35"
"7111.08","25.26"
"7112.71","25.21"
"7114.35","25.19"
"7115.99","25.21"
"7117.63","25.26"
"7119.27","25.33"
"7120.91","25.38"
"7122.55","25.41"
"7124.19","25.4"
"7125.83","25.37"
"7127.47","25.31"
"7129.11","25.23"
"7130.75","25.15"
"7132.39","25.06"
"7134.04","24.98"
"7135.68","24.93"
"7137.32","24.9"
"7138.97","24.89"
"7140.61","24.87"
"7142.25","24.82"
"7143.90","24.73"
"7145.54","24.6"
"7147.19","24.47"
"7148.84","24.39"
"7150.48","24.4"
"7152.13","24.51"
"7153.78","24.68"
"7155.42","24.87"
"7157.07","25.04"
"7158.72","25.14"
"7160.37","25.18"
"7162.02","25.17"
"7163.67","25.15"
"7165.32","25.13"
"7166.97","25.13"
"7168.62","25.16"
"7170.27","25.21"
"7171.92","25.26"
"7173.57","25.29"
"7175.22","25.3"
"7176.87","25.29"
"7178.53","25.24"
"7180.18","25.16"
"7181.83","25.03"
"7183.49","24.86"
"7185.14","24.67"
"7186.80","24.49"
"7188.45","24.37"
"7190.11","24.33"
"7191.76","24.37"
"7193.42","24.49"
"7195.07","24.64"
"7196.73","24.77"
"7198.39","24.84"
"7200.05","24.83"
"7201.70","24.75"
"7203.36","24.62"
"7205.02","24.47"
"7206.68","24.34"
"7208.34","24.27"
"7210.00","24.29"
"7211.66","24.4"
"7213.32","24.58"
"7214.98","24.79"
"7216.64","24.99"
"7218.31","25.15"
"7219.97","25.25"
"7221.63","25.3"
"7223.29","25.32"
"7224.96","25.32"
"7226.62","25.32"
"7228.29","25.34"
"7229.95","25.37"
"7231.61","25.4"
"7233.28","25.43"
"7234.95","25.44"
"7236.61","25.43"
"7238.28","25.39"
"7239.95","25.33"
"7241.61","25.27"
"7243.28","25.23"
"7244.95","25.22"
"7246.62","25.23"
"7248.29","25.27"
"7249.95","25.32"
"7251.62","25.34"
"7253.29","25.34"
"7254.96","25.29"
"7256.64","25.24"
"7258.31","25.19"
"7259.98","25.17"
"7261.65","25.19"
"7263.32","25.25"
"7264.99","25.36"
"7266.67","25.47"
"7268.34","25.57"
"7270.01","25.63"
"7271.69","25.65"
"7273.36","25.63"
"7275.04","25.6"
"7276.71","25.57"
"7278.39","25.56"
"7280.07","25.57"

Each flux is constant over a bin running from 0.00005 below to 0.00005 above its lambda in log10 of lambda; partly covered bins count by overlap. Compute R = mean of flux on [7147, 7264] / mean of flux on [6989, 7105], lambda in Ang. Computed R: 0.97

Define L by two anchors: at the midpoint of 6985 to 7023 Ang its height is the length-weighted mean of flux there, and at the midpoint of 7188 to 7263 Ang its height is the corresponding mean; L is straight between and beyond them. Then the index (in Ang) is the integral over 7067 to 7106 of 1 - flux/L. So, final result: -0.8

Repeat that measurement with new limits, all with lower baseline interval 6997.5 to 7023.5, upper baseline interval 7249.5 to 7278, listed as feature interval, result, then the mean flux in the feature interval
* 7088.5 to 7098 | -0.1 Ang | 25.7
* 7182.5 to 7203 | 0.6 Ang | 24.6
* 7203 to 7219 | 0.5 Ang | 24.6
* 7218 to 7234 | 0.0 Ang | 25.3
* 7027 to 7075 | -0.8 Ang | 25.8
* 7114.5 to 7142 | 0.2 Ang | 25.2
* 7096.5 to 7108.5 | -0.2 Ang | 25.7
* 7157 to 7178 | 0.1 Ang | 25.2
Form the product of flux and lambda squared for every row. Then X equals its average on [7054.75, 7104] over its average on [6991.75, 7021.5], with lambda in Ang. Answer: 1.04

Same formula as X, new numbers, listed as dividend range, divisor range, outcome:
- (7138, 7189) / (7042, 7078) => 0.99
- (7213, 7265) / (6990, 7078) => 1.04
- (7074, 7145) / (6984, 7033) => 1.03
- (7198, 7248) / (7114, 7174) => 1.02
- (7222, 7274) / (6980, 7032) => 1.07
